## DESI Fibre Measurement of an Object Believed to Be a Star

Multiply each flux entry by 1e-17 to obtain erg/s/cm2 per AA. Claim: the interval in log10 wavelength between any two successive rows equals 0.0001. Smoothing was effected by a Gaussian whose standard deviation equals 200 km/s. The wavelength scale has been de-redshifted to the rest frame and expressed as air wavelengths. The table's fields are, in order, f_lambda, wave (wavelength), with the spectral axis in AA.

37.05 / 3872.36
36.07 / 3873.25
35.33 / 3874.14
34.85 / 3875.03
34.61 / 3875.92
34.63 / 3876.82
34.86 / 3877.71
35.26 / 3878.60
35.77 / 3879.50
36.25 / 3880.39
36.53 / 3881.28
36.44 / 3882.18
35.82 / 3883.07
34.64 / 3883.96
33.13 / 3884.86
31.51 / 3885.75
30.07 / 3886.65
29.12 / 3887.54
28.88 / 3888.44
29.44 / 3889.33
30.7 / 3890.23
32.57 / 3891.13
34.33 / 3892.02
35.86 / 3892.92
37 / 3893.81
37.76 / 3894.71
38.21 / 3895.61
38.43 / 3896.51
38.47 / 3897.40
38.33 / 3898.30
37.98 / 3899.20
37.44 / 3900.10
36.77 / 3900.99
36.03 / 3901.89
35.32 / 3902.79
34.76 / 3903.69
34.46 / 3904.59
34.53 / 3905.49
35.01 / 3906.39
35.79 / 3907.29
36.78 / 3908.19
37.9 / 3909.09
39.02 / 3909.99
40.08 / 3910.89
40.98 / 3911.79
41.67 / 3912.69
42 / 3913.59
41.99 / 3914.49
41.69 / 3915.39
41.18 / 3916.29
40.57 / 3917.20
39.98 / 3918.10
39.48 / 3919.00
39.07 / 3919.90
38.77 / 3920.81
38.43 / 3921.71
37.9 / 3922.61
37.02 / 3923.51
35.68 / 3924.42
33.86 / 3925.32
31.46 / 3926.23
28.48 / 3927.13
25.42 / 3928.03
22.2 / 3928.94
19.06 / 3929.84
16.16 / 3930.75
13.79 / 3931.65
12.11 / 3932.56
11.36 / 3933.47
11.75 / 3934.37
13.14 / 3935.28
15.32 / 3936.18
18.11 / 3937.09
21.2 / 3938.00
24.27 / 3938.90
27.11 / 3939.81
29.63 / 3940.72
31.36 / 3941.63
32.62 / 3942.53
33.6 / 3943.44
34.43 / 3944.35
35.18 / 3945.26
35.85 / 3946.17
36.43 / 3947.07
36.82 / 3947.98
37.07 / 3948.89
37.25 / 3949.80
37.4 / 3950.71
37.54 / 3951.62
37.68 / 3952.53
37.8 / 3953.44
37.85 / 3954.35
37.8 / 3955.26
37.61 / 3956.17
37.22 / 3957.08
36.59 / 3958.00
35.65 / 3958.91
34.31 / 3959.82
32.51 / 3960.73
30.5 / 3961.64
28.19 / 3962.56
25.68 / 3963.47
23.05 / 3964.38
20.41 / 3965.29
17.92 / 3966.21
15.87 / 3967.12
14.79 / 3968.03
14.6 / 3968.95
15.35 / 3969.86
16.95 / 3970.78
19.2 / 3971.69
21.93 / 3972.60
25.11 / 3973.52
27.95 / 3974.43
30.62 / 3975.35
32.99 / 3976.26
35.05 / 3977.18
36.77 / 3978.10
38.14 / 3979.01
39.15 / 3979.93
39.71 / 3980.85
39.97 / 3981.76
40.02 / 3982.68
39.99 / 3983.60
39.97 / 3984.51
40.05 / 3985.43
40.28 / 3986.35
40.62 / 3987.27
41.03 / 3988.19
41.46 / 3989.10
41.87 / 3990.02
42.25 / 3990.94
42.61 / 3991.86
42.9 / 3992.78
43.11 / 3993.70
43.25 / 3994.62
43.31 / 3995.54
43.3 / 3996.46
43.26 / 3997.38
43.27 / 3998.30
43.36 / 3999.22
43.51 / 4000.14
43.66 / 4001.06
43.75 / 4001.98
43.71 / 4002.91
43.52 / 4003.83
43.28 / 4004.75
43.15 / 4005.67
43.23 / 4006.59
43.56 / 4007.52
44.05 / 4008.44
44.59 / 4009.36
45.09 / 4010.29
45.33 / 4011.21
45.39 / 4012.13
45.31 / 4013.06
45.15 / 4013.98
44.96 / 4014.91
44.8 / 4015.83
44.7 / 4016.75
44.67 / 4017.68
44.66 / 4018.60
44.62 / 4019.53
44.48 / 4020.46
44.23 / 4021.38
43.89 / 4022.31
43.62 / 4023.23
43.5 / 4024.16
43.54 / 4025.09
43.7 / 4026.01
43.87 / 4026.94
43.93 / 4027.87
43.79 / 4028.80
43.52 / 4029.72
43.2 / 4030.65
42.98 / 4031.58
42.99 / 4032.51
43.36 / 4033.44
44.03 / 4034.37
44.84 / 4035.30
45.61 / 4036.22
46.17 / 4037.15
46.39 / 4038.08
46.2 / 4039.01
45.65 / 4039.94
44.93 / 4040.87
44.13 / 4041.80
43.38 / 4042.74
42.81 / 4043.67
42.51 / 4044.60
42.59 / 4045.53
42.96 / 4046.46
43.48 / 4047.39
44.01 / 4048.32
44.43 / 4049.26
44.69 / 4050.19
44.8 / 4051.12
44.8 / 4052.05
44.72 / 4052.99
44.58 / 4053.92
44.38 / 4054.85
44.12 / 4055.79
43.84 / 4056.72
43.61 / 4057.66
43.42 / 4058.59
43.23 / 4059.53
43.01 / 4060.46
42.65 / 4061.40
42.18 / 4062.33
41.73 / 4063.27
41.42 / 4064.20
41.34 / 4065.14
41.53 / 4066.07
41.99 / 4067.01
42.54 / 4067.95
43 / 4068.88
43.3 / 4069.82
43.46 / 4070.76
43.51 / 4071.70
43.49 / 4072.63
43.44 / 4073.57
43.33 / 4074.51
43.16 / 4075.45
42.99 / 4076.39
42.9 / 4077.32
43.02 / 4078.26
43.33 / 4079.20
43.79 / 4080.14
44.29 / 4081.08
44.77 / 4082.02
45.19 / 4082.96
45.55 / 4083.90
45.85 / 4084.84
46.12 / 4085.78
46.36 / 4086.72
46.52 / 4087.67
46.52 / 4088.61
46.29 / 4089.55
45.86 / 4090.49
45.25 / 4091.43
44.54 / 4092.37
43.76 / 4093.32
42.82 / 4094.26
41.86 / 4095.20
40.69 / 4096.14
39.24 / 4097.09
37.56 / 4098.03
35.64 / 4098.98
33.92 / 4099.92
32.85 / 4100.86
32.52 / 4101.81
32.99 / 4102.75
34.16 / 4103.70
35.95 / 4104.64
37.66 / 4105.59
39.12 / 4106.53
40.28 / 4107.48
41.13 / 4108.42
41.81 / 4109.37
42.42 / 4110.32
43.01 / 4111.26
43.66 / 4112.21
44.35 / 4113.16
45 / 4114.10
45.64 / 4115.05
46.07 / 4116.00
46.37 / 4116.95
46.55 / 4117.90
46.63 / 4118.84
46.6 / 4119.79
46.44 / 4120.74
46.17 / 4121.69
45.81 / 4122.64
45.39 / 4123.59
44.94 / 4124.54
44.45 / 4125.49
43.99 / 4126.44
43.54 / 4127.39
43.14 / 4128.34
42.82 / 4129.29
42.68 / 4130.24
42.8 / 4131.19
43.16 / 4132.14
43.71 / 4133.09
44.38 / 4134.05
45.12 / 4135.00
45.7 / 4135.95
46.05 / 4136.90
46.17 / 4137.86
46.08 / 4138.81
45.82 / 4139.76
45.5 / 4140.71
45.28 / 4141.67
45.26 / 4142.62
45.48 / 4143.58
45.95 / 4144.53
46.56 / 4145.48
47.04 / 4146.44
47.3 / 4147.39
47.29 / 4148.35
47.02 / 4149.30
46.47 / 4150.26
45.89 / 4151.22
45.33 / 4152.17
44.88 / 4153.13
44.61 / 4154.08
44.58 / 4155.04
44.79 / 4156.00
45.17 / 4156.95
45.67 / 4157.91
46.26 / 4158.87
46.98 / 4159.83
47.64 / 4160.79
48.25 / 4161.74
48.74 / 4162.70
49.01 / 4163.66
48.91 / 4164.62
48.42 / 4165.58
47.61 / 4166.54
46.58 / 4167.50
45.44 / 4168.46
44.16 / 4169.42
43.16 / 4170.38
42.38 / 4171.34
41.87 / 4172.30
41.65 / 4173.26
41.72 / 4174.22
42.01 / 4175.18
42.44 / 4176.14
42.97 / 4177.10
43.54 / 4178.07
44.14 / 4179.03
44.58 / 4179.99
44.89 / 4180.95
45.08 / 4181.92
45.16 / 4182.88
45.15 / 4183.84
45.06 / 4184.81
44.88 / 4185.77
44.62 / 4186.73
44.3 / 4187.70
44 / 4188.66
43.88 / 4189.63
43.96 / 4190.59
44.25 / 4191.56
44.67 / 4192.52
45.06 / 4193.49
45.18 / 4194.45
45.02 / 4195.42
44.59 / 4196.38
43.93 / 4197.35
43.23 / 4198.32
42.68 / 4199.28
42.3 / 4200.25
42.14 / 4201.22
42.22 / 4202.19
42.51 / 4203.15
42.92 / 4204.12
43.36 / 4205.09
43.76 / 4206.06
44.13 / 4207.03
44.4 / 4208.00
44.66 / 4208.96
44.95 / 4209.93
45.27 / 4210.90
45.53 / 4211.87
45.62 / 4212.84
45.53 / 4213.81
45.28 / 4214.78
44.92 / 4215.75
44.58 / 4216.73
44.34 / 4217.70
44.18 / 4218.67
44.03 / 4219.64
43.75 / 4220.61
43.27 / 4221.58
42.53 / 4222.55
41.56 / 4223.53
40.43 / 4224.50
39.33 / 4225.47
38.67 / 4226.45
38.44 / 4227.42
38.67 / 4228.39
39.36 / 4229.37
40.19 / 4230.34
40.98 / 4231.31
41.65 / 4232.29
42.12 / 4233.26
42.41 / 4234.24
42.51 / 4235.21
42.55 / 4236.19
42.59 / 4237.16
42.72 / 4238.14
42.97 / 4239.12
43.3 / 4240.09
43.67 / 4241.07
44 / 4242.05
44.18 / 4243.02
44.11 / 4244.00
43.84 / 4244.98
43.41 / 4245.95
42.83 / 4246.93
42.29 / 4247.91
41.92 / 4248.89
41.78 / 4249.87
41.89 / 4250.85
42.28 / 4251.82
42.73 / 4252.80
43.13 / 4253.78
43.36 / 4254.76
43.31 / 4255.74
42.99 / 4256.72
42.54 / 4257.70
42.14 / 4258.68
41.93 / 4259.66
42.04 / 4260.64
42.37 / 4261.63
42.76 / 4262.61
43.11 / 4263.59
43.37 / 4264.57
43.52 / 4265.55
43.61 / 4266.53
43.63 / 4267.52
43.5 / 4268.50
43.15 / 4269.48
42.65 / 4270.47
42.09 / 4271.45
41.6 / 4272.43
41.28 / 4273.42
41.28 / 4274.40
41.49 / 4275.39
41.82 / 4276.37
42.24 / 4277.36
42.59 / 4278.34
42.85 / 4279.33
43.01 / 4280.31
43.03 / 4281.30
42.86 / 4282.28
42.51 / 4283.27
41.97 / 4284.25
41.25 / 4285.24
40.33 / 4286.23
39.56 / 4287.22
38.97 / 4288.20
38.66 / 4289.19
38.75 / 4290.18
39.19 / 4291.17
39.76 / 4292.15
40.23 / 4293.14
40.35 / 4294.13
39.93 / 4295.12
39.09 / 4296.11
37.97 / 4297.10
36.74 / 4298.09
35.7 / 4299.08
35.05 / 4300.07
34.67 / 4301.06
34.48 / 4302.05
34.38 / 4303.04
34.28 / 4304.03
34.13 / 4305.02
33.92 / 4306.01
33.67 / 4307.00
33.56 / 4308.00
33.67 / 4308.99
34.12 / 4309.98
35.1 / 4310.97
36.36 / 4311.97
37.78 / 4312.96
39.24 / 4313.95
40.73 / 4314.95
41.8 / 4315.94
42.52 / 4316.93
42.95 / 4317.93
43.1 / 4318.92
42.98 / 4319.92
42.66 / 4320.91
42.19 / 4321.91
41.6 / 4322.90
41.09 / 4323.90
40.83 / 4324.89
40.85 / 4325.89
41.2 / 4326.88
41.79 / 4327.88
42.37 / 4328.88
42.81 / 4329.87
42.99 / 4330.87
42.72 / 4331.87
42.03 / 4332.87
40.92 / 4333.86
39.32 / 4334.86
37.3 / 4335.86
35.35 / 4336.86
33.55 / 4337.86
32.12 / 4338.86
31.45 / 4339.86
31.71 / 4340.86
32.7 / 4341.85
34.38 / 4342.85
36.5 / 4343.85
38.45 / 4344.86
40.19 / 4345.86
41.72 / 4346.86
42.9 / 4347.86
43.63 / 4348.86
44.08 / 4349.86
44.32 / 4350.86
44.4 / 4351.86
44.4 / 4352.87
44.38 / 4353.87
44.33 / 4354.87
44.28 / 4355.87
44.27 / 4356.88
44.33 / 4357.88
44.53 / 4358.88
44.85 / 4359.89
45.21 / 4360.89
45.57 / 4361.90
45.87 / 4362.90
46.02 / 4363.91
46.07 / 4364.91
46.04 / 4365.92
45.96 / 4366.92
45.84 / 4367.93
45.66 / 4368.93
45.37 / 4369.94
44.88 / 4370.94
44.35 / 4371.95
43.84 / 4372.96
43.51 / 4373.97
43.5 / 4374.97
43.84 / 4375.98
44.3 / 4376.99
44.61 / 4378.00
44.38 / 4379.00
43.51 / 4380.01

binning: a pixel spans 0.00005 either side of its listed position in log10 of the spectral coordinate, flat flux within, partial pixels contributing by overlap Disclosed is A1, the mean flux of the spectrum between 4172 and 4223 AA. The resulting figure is 44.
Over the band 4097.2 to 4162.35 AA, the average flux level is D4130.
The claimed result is 43.7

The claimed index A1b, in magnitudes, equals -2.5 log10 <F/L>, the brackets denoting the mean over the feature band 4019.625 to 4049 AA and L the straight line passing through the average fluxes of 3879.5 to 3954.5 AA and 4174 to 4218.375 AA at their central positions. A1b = -0.17 mag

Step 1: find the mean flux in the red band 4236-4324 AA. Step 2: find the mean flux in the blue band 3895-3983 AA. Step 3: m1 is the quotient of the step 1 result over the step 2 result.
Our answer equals 1.29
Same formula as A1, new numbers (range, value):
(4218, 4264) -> 42.3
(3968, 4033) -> 40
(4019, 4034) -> 43.7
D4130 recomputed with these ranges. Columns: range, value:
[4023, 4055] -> 44.1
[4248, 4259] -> 42.6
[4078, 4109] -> 41.4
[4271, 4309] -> 39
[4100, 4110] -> 36.8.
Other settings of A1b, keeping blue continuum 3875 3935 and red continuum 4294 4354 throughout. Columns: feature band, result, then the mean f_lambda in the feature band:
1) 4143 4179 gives -0.230 mag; 45.5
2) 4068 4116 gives -0.171 mag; 42.1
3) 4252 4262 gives -0.125 mag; 42.6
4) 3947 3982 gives 0.130 mag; 30.6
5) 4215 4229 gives -0.123 mag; 42.1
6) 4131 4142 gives -0.227 mag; 45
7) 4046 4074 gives -0.213 mag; 43.3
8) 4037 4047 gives -0.243 mag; 44.3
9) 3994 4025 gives -0.249 mag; 44.1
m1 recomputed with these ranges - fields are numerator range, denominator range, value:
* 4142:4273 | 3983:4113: 1.02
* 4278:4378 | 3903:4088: 1.06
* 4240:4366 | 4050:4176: 0.93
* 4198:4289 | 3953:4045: 1.09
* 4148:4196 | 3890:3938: 1.38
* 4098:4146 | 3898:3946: 1.35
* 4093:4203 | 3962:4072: 1.09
